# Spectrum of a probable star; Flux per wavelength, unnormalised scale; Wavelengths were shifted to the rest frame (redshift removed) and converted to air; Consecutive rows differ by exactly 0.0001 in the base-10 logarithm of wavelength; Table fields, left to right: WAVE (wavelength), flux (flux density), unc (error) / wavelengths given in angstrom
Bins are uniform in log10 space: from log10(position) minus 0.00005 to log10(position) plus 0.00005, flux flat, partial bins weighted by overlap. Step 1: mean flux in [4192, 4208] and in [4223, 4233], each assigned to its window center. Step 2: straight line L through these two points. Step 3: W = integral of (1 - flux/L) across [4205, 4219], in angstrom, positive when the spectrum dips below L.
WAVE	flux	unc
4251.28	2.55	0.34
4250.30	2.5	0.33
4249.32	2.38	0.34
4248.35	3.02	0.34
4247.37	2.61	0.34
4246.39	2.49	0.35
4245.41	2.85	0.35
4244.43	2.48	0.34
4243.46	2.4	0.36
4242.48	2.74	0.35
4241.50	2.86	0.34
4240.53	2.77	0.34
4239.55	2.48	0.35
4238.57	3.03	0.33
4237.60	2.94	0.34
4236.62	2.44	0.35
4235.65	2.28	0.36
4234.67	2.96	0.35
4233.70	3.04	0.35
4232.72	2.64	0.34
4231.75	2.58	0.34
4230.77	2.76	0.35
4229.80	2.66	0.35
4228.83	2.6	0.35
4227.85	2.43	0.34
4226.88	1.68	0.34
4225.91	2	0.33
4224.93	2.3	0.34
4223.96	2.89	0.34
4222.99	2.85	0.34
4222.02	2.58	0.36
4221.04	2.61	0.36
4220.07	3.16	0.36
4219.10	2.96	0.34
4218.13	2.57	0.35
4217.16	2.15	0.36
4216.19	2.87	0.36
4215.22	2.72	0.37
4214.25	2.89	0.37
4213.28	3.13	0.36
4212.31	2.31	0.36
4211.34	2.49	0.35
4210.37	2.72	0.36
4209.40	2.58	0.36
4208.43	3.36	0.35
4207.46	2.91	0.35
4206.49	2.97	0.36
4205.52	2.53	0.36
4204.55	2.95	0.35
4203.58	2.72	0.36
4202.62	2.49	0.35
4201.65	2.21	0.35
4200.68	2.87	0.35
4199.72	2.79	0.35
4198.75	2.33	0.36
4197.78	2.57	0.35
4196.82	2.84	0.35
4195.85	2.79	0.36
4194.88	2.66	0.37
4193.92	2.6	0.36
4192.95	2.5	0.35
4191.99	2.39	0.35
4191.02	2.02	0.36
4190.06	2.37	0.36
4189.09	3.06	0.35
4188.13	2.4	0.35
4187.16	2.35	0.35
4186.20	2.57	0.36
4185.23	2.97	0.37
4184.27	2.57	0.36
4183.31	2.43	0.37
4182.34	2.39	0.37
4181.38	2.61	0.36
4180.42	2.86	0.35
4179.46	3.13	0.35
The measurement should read -0.8 angstrom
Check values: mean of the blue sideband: 2.66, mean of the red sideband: 2.47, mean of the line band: 2.73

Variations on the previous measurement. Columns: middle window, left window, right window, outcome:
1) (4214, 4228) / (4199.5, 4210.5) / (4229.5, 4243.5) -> 0.8 angstrom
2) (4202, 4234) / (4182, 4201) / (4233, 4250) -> -0.4 angstrom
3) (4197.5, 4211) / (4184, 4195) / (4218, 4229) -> -0.9 angstrom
